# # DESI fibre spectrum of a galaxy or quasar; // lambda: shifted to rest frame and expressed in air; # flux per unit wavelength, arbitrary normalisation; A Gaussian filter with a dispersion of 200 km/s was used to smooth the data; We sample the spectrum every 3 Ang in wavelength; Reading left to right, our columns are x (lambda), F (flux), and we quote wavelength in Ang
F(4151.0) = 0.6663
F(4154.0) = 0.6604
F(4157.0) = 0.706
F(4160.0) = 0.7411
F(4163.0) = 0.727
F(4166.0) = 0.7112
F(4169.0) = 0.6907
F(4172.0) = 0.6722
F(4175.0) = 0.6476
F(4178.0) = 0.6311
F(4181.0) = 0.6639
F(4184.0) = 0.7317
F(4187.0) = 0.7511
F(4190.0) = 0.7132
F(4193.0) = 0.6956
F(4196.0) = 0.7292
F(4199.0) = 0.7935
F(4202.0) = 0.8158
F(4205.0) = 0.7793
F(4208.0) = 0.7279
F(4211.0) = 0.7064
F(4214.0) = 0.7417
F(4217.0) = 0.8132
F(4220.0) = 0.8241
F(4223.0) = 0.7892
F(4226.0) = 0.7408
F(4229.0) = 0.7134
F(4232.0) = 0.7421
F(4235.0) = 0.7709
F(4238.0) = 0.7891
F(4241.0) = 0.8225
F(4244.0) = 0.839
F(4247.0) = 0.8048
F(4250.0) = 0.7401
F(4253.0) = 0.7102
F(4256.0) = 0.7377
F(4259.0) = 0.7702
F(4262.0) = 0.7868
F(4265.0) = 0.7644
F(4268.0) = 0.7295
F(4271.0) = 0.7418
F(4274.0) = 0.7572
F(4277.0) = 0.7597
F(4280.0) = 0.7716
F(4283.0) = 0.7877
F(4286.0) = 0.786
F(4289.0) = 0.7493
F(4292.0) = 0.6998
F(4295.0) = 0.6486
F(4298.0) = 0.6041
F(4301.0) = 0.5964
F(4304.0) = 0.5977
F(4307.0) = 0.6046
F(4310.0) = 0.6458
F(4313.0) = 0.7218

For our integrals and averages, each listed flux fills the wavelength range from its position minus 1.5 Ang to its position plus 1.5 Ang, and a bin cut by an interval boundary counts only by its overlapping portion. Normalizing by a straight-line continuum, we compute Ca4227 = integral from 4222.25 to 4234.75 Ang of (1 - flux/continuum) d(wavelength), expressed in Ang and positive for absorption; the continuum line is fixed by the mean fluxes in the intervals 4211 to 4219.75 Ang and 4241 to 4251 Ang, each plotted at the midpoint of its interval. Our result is 0.61 Ang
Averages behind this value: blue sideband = 0.772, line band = 0.746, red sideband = 0.802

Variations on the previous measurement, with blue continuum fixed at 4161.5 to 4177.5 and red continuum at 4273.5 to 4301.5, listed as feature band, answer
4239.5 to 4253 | -1.6 Ang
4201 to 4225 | -2.6 Ang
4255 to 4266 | -0.8 Ang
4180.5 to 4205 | -1.8 Ang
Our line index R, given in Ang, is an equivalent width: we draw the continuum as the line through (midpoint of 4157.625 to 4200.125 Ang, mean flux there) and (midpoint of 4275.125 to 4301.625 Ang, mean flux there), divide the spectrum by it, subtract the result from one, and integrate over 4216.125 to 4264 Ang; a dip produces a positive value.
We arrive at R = -4.2 Ang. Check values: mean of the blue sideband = 0.706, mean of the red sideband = 0.716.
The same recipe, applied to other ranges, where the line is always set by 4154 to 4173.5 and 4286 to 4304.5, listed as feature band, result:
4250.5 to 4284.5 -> -4.2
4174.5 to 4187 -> 0.3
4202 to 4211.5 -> -0.9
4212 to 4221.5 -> -1.4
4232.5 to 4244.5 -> -2.1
